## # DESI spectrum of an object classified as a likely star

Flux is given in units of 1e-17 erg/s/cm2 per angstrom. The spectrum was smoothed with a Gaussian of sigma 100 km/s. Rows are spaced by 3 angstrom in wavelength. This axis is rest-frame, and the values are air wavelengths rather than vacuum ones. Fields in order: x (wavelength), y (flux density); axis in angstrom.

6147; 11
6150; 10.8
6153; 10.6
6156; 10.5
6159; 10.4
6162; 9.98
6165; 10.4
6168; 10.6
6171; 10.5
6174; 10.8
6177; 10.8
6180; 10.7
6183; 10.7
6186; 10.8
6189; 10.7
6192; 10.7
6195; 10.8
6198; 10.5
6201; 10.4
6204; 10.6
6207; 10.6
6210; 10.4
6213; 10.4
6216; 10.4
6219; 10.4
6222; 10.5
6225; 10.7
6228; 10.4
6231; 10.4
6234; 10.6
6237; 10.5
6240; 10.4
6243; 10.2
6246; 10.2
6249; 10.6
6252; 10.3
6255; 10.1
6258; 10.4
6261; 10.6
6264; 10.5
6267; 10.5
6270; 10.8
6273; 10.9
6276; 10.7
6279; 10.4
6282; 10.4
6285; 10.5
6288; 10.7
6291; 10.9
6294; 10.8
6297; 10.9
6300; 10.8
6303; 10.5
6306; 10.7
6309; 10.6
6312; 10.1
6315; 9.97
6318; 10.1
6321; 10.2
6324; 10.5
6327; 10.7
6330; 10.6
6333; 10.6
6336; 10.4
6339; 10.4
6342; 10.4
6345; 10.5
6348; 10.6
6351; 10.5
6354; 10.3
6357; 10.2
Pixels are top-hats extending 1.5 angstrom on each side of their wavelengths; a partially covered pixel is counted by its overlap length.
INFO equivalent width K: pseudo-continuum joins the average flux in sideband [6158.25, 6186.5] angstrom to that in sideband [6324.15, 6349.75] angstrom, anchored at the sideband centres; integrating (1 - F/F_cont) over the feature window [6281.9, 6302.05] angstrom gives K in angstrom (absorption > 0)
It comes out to -0.4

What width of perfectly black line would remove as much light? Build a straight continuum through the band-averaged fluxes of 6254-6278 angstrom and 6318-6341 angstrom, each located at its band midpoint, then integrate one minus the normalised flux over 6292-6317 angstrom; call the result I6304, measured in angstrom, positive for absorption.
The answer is -0.1 angstrom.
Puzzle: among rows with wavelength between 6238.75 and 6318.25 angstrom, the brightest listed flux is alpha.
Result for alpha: 10.9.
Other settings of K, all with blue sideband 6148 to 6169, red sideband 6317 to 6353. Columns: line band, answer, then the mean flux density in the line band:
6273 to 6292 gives -0.3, 10.6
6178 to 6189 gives -0.3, 10.7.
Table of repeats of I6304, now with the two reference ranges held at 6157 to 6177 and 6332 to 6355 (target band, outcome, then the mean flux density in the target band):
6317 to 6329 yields 0.1 angstrom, 10.4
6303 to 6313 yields 0.0 angstrom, 10.5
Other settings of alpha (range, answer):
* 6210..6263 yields 10.7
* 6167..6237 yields 10.8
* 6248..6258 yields 10.6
